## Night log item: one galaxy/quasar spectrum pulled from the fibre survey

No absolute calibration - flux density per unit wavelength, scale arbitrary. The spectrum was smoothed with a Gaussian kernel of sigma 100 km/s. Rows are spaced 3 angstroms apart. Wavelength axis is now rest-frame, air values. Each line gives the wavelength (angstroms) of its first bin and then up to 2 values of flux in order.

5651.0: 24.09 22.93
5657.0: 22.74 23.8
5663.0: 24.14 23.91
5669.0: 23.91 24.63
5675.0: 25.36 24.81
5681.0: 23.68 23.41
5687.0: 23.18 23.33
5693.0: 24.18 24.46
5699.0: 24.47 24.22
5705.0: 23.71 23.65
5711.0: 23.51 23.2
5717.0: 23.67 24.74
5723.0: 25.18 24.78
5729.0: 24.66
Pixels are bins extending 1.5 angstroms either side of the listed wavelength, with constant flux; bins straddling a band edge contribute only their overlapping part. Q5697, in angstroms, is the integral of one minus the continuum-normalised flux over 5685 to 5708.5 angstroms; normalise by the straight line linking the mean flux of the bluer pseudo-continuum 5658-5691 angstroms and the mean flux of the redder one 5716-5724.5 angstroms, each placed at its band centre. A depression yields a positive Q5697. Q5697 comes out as 0.37 angstroms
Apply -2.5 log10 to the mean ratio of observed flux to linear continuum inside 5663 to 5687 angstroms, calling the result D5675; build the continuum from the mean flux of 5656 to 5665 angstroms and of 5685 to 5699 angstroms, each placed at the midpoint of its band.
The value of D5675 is -0.02 mag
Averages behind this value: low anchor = 23.6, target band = 24.2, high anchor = 23.8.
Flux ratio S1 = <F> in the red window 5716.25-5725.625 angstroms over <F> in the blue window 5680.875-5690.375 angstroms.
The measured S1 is 1.1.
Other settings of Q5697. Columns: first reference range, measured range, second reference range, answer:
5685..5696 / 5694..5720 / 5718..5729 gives 0.3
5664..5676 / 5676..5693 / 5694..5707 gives 0.4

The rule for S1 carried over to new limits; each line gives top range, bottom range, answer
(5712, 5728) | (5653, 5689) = 1.02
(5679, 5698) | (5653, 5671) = 1.01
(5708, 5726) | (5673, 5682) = 0.98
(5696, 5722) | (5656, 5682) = 0.99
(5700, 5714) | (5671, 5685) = 0.97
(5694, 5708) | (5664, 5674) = 1.00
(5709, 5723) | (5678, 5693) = 1.01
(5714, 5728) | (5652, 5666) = 1.04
